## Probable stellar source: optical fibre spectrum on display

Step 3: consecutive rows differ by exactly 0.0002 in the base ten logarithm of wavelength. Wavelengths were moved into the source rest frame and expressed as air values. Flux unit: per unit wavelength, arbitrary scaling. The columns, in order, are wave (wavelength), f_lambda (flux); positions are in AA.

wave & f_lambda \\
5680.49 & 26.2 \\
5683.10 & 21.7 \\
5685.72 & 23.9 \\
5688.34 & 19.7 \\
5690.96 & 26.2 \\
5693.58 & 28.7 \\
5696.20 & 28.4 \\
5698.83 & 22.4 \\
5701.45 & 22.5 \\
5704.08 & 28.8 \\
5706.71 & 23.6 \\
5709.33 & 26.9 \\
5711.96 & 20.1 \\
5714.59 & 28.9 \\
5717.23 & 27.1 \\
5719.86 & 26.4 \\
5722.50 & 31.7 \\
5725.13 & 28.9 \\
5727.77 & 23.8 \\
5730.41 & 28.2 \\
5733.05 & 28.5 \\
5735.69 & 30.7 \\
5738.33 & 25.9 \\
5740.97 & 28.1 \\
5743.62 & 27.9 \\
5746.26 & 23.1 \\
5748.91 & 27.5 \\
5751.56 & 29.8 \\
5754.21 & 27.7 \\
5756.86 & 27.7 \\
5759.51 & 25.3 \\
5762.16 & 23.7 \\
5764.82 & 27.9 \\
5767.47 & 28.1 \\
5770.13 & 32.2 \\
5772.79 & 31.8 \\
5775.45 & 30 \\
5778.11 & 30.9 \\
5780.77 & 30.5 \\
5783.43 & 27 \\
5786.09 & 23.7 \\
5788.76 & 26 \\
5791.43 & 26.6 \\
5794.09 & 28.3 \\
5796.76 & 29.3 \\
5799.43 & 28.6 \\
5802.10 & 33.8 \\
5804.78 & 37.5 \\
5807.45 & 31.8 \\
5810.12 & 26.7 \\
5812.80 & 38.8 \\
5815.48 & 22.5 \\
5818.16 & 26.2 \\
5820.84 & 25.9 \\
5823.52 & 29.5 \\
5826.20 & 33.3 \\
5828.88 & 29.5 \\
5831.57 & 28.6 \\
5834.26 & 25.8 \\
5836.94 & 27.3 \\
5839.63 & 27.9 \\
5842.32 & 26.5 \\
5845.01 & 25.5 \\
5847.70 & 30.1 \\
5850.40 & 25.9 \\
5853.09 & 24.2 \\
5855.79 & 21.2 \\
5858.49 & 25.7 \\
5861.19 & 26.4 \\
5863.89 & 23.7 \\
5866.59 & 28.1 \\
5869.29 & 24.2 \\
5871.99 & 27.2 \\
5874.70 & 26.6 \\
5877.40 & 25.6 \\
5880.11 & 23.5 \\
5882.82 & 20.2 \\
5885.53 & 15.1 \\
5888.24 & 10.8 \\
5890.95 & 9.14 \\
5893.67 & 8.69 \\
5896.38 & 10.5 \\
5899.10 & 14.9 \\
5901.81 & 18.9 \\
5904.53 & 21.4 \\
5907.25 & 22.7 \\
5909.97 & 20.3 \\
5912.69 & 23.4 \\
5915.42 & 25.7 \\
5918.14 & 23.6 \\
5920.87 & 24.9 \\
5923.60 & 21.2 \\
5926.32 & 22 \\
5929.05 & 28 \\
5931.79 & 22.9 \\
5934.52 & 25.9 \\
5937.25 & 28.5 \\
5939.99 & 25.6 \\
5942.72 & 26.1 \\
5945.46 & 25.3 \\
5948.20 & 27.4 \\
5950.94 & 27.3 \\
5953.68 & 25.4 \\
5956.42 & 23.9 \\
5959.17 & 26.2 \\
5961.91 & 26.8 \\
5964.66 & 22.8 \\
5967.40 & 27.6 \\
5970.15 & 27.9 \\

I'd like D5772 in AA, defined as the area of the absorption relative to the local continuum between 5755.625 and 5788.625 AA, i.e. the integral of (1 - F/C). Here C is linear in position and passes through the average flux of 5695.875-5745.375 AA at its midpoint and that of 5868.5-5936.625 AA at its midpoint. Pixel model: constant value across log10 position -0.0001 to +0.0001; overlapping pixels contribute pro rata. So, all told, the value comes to -4.1 AA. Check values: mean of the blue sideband 26.7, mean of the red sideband 20.8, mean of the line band 28.2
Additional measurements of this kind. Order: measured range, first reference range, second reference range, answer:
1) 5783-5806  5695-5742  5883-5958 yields -4.0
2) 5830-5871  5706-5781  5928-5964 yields 1.1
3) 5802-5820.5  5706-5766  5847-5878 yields -3.1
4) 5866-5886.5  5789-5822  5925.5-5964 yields 2.9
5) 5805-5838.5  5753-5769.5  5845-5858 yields -4.1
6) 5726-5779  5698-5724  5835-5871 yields -4.1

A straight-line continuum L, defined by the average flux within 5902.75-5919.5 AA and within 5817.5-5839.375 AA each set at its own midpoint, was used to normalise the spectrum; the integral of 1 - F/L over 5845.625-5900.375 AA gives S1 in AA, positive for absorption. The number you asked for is 9.4 AA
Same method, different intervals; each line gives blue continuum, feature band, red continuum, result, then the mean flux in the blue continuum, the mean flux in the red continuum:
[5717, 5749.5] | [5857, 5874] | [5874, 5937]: -2.98 AA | 27.5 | 20.3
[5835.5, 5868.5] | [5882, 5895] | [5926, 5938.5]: 6.73 AA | 26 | 25.7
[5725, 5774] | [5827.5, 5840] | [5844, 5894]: -2.00 AA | 27.7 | 22.4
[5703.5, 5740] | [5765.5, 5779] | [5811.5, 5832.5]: -1.09 AA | 27.1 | 29.3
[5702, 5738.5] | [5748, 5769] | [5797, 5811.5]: 1.31 AA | 27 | 31.5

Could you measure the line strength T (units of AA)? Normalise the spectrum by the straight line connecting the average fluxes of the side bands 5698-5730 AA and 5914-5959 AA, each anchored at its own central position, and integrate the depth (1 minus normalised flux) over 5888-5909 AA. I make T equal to 8.6 AA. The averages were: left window 26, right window 25.3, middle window 14.9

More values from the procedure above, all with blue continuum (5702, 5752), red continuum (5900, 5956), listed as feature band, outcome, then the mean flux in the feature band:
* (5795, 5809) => -3.2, 32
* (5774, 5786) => -1.2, 29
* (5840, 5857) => -0.3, 25.7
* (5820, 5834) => -1.9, 29.2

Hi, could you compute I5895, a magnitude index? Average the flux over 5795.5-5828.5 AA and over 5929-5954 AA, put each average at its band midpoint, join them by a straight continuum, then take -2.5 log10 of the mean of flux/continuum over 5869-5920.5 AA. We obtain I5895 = 0.37 mag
